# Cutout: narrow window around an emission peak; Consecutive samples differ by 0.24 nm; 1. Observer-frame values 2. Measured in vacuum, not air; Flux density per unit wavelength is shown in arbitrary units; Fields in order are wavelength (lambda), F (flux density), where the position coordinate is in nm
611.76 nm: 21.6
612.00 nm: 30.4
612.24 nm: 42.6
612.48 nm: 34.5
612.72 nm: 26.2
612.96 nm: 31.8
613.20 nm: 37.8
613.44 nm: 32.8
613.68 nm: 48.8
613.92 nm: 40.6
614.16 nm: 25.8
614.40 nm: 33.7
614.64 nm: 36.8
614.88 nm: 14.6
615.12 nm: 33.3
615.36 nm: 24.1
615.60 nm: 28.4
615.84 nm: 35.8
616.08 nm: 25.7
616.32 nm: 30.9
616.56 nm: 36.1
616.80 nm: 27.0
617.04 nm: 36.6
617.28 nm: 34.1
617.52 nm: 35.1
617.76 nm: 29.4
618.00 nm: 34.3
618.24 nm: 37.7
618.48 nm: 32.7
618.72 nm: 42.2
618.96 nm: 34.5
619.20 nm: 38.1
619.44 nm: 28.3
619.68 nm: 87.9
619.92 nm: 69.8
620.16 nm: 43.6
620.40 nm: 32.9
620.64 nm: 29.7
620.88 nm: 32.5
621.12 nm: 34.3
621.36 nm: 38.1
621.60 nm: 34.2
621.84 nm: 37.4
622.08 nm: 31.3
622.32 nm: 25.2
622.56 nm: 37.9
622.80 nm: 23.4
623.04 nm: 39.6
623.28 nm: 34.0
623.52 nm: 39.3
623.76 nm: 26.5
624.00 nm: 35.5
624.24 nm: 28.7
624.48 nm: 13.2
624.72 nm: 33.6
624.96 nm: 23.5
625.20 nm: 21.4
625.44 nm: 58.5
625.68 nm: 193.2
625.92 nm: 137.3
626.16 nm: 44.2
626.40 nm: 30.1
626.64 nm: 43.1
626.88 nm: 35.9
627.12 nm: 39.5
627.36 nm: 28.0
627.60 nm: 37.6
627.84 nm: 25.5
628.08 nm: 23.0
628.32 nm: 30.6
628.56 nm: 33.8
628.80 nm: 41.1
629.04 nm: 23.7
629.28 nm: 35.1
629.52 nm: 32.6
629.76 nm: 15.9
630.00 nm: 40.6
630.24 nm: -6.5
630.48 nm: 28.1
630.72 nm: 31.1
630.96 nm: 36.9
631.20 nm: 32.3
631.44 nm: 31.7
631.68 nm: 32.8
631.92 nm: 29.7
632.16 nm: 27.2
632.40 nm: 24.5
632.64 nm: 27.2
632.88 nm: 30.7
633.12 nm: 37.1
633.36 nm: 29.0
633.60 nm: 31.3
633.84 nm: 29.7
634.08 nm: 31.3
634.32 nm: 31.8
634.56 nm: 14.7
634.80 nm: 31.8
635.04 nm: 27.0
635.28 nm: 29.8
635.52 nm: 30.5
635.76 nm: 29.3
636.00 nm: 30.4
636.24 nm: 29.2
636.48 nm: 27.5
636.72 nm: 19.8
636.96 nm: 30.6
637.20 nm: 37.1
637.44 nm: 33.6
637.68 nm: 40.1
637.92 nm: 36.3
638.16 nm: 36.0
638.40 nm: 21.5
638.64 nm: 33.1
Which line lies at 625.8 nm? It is [O III]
